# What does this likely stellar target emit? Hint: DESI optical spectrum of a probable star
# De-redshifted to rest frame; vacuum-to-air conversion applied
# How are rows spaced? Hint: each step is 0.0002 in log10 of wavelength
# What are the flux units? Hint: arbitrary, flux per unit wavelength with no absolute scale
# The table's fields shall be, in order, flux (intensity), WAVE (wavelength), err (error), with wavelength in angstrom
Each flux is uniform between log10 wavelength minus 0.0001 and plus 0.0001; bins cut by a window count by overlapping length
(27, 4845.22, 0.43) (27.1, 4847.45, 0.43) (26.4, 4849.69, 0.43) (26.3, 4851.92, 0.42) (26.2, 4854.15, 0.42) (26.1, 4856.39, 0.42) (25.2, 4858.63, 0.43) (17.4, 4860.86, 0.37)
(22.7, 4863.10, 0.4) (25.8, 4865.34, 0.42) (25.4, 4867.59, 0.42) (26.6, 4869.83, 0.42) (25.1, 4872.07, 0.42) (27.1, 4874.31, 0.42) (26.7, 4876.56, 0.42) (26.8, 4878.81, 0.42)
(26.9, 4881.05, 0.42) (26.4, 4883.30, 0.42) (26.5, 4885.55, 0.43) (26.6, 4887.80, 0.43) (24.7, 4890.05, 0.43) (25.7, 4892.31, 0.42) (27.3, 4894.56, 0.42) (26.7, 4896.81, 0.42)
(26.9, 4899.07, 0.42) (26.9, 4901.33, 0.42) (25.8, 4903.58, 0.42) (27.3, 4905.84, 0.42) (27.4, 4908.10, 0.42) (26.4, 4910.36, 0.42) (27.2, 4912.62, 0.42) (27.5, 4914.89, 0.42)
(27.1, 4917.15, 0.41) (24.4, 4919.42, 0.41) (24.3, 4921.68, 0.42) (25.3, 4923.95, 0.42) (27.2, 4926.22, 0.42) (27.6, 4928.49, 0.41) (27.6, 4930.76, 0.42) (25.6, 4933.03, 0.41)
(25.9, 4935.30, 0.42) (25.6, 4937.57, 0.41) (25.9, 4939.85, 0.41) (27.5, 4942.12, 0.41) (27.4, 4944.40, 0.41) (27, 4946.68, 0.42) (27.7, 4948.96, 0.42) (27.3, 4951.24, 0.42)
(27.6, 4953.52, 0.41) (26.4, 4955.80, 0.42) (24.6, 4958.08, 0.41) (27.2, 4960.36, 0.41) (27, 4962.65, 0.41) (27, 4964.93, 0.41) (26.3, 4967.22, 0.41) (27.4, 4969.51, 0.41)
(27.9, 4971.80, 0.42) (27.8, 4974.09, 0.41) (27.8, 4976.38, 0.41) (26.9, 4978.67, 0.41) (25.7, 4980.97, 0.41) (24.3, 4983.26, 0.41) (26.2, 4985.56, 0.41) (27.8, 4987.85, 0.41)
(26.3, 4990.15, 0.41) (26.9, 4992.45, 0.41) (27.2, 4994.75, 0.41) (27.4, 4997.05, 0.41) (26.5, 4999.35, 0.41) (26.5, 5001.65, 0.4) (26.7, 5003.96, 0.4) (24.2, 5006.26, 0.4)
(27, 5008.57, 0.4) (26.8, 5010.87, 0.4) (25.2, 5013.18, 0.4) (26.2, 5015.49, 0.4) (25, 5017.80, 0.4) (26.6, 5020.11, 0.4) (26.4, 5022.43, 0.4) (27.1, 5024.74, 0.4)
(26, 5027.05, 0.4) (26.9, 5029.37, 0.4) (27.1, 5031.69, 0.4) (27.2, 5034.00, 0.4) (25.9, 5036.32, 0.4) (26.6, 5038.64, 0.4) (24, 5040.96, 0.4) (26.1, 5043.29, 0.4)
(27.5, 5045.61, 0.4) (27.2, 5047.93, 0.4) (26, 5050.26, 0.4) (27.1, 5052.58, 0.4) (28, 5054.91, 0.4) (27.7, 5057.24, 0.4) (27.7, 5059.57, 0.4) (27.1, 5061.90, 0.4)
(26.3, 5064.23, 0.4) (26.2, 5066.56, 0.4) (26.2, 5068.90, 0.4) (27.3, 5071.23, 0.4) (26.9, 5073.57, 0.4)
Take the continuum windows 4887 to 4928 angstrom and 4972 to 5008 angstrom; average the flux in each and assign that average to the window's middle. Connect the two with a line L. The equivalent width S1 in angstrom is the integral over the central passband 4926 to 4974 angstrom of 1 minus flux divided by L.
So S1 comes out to -0.7 angstrom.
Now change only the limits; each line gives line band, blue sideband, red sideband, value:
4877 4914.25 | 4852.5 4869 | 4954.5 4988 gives -2.4 angstrom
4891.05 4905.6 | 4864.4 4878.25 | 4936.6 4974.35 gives -0.1 angstrom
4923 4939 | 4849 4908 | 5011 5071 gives -0.2 angstrom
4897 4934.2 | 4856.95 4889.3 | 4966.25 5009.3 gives -1.0 angstrom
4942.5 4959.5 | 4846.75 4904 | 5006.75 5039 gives -0.5 angstrom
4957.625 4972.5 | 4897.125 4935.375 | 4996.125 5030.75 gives -0.2 angstrom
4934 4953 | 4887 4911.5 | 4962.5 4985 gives -0.1 angstrom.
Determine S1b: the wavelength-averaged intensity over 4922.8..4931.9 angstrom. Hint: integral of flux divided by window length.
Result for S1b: 26.9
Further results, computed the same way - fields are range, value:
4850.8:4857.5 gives 26.2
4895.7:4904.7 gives 26.6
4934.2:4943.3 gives 26.2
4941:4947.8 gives 27.3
